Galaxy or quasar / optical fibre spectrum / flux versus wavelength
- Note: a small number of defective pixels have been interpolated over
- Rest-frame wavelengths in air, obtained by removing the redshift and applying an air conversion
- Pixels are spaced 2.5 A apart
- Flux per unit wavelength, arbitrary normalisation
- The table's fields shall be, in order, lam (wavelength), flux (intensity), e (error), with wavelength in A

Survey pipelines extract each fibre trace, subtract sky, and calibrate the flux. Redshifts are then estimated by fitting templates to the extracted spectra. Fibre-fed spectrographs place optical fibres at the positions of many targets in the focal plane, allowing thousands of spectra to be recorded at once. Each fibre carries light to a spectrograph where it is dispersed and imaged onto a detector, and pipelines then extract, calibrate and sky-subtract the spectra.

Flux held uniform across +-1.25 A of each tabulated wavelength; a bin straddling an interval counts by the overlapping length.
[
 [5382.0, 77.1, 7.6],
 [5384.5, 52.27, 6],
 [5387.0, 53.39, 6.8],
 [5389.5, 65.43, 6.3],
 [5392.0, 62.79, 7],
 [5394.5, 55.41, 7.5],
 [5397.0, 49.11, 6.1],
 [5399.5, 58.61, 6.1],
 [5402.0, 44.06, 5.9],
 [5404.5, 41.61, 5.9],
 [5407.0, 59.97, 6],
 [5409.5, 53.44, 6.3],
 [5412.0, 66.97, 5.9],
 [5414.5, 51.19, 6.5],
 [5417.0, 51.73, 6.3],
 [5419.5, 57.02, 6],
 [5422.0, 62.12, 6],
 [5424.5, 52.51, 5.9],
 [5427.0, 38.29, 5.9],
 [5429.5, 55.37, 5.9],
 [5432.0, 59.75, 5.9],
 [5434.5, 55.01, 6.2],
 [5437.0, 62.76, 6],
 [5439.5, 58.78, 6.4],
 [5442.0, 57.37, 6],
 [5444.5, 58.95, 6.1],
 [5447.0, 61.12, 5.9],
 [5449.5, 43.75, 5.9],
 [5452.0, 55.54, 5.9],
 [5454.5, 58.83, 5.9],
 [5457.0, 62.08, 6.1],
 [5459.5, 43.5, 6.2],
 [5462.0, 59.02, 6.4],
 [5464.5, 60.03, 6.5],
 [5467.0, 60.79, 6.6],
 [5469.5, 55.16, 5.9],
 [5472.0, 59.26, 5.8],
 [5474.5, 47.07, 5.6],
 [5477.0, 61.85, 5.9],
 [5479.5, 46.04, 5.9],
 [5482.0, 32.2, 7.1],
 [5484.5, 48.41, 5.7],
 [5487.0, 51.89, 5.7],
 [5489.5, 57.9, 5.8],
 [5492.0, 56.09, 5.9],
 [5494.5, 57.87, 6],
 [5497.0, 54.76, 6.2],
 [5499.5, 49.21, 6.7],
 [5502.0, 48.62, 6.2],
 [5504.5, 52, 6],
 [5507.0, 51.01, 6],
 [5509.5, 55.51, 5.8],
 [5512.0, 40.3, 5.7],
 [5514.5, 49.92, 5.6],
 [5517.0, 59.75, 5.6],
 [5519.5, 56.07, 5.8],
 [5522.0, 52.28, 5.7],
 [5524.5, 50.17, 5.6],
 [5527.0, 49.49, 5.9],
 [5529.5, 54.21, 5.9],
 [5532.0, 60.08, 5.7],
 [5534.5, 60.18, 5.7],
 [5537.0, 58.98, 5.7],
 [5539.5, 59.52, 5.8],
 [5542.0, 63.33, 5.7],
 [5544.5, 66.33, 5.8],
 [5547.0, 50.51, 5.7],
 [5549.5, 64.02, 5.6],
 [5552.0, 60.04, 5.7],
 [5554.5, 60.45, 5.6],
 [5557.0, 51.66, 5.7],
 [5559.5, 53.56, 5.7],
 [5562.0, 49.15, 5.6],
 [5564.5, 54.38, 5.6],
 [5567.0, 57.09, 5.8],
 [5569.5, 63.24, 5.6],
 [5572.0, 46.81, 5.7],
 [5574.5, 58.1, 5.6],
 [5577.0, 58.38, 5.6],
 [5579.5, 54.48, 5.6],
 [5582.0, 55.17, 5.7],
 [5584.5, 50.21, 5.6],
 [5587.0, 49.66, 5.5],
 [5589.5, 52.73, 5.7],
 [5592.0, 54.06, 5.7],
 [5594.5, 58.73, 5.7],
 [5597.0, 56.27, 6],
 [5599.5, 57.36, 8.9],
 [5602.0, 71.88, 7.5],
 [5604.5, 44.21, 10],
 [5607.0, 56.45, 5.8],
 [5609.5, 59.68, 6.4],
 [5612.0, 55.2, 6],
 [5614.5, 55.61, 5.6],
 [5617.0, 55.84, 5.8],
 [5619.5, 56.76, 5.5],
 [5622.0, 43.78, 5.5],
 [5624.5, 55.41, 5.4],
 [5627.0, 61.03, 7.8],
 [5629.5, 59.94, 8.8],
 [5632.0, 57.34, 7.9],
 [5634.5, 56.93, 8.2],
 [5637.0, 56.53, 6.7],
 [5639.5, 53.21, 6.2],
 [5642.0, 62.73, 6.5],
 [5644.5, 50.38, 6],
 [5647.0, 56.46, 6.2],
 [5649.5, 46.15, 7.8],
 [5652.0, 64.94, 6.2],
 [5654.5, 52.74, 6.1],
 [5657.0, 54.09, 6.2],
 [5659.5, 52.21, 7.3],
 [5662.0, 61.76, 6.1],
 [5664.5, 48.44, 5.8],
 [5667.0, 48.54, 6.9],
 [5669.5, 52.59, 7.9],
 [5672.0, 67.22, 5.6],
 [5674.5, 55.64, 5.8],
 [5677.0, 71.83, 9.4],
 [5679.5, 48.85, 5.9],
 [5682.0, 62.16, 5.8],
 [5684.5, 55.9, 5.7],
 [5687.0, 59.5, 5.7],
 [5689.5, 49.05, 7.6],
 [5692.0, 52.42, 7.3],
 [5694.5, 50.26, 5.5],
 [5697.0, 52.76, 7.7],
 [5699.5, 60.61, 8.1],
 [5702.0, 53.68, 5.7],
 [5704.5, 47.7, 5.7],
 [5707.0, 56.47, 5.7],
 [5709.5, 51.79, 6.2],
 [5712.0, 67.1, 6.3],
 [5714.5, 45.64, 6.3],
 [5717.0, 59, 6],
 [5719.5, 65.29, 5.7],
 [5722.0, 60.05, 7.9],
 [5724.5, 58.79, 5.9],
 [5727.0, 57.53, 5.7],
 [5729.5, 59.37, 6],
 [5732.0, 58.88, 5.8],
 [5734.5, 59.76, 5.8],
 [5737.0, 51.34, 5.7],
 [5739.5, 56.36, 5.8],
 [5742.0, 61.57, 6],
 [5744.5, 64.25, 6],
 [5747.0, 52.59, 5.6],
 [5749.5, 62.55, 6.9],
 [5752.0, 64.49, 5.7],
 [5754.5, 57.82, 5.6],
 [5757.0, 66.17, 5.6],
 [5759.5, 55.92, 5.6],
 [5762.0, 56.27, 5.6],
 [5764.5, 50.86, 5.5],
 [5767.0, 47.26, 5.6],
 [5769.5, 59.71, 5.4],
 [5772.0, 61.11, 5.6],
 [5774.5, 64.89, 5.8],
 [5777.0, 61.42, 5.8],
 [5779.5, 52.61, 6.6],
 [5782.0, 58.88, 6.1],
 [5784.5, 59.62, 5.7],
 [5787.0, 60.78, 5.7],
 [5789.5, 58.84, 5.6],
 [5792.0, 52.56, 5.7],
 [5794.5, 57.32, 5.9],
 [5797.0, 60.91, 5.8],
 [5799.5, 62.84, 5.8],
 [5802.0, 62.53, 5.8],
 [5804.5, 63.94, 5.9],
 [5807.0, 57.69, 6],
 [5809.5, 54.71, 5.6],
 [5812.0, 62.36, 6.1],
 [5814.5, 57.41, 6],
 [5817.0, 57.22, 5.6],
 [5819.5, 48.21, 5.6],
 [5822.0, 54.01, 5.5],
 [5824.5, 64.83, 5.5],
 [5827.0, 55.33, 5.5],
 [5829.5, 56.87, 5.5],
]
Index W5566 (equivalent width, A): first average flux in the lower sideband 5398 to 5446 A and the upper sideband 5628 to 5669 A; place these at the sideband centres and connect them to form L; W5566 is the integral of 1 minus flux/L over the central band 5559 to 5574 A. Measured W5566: 0.2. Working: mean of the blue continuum 55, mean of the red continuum 55.1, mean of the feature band 54.3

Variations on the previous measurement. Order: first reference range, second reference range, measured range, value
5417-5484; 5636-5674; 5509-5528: 1.1 A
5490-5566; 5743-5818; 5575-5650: 1.0 A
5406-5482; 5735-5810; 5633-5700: 2.3 A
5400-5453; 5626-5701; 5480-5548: 2.1 A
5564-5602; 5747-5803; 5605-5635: 0.2 A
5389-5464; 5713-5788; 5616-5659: 1.4 A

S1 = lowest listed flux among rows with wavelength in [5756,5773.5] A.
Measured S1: 47.26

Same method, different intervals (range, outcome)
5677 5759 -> 45.64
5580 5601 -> 49.66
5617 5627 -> 43.78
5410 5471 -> 38.29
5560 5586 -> 46.81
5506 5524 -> 40.3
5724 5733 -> 57.53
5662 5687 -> 48.44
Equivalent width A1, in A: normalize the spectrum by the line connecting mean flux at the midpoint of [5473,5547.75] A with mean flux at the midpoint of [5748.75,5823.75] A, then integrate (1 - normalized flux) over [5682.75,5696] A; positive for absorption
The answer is 0.7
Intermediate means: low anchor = 53.4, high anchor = 58.4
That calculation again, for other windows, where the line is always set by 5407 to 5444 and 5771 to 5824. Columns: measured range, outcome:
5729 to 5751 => -0.1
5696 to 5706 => 0.7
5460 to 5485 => 1.6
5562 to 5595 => 1.5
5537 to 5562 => -0.6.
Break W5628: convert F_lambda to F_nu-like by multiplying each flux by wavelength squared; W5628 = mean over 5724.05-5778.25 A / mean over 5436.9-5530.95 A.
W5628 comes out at 1.20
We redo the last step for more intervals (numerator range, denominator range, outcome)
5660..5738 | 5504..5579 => 1.07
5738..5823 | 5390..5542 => 1.20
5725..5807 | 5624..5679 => 1.08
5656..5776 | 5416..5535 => 1.15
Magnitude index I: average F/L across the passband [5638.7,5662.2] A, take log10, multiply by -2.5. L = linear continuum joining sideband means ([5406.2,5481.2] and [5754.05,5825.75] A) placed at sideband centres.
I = 0.04 mag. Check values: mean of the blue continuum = 55.7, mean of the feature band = 55.2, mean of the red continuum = 58.2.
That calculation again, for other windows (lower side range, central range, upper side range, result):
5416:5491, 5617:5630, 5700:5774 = 0.02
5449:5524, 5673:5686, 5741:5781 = -0.04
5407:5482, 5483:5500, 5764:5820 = 0.04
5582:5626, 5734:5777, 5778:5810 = -0.01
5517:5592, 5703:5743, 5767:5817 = 0.02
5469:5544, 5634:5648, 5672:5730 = 0.00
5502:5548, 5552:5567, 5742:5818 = 0.01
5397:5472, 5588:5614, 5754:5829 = 0.00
